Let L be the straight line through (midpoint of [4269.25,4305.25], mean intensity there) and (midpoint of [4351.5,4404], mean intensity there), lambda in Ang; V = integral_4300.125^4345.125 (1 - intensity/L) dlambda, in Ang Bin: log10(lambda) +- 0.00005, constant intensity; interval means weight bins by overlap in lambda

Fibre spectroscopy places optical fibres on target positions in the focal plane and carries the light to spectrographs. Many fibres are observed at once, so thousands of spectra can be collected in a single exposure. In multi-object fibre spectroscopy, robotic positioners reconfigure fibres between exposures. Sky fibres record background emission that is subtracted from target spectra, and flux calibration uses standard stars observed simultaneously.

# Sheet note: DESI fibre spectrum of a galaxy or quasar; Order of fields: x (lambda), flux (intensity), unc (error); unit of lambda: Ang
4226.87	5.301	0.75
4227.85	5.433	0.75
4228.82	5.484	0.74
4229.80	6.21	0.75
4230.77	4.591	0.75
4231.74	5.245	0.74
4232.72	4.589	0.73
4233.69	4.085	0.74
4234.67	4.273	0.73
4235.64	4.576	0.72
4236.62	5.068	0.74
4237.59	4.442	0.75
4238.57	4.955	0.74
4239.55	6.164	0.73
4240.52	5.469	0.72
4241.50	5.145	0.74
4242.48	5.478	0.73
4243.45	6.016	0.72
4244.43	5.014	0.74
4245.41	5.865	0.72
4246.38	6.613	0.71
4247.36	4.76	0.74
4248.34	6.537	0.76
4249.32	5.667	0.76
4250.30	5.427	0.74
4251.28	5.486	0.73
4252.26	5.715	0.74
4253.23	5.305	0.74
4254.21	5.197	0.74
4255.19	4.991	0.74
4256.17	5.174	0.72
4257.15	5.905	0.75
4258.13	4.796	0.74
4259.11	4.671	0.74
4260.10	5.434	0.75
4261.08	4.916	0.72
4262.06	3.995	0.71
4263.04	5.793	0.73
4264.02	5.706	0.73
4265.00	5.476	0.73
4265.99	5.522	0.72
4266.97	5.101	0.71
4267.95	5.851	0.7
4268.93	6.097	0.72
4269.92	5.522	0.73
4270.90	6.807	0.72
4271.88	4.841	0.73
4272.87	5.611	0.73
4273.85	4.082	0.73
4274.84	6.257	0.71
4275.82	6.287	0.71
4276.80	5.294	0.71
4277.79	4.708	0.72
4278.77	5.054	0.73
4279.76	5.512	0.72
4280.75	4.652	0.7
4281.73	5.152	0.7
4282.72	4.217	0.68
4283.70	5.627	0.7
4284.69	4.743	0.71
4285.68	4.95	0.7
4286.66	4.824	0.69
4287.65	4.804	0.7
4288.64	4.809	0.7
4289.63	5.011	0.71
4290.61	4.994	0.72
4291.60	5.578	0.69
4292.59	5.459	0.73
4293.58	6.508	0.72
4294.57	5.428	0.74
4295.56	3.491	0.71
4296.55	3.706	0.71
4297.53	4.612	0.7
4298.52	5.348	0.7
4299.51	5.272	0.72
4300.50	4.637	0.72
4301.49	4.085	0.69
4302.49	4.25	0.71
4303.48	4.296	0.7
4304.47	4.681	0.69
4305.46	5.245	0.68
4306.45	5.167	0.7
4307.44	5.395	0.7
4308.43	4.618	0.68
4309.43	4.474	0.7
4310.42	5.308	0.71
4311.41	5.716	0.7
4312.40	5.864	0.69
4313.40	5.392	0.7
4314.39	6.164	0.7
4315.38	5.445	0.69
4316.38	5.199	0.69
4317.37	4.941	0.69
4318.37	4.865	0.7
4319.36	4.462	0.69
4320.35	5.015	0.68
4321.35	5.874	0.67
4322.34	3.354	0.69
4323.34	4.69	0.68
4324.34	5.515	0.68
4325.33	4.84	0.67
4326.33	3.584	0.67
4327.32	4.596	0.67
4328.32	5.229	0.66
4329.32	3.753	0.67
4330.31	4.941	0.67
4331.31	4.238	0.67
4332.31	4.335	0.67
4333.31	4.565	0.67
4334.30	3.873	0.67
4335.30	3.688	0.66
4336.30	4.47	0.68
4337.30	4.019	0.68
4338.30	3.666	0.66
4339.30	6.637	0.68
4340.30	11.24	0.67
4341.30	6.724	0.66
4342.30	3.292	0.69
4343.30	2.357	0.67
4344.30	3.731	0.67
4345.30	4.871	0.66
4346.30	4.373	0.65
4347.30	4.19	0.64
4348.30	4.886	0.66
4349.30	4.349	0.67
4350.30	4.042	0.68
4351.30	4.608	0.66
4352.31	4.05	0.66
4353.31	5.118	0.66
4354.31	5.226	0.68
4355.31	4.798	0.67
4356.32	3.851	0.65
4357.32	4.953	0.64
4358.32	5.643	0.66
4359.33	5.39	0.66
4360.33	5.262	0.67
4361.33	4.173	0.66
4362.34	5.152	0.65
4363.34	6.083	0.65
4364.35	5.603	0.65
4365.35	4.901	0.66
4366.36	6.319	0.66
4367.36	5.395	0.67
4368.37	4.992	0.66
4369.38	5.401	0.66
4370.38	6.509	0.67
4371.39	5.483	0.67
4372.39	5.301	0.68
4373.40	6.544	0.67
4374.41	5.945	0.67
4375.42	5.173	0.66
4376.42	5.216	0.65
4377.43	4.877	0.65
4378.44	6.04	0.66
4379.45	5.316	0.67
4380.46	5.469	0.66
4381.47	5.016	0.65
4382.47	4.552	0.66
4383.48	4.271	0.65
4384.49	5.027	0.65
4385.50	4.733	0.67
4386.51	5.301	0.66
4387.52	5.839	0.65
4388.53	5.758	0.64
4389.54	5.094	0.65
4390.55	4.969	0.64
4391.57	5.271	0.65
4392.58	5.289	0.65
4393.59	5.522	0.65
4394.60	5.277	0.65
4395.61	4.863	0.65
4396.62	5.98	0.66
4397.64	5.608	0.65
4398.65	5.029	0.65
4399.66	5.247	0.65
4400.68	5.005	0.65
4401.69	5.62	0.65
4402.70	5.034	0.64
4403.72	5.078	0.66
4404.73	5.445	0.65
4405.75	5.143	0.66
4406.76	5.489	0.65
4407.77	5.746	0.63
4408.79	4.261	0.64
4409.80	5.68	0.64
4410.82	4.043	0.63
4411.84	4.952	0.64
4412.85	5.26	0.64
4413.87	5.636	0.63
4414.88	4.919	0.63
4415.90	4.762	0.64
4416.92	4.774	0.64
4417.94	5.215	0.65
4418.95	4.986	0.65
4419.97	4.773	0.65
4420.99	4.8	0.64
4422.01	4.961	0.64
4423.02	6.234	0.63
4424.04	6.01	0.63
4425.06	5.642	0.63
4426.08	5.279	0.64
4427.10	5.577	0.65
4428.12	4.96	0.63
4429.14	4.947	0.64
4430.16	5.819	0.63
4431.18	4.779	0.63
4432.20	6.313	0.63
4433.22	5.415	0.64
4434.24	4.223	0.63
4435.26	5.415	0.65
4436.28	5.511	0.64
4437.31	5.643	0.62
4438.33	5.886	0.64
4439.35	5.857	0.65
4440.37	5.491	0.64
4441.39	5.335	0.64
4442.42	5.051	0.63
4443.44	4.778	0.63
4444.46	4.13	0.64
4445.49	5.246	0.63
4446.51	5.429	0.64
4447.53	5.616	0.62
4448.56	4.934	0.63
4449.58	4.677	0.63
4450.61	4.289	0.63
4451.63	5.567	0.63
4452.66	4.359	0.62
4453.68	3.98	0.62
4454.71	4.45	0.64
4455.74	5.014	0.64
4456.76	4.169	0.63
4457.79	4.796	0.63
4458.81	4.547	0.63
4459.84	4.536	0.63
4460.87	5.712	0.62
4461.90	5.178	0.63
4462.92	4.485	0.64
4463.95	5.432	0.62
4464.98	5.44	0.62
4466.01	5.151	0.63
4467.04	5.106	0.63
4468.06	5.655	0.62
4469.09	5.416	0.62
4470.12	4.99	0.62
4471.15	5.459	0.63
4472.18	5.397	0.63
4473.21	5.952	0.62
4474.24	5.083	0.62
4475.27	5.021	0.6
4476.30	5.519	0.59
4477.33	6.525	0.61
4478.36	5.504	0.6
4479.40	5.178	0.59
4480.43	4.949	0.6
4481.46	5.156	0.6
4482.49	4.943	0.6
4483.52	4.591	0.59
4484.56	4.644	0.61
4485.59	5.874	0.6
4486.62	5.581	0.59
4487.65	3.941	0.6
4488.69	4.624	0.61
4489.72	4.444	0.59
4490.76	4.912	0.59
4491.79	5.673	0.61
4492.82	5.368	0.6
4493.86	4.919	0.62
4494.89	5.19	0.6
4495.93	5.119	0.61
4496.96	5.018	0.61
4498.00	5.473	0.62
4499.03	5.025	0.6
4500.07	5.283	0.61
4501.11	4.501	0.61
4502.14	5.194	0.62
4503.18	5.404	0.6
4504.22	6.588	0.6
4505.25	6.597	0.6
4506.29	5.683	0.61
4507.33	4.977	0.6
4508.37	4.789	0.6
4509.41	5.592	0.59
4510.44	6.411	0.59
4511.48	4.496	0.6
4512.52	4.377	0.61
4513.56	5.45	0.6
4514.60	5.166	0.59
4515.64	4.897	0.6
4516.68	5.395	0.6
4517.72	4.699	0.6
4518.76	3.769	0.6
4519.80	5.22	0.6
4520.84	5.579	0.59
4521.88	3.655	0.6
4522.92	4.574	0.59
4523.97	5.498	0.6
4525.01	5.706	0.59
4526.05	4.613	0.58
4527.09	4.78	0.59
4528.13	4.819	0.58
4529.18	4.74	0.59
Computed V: 2.35 Ang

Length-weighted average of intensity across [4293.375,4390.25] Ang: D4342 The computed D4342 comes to 4.99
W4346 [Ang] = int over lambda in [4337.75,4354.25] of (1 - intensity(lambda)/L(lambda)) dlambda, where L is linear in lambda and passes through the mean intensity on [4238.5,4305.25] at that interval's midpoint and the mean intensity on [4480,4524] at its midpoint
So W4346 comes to 0.94 Ang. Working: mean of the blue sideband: 5.23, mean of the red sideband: 5.09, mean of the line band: 4.89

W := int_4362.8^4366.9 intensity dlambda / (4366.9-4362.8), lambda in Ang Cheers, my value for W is 5.72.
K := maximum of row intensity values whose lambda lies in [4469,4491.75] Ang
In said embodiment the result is 6.525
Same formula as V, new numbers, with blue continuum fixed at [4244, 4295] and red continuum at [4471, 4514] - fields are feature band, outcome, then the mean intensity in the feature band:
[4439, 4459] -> 1.5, 4.88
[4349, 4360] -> 1.2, 4.75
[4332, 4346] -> 1.3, 4.82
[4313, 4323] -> 0.5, 5.06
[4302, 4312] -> 0.8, 4.93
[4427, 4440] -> -0.3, 5.41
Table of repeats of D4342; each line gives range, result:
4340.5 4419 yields 5.12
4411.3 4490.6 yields 5.14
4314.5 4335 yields 4.68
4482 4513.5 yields 5.18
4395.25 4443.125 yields 5.27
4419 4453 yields 5.24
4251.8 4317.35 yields 5.16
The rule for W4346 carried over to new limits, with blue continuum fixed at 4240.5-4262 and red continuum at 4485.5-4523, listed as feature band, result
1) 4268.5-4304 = 1.97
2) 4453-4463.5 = 0.98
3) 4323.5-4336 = 2.07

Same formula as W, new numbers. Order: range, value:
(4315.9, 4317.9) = 5.06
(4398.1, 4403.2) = 5.2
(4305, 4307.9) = 5.27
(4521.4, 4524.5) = 4.58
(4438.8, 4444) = 5.3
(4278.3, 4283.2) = 4.91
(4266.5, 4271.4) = 5.88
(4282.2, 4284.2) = 4.92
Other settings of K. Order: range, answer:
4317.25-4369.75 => 11.24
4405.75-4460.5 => 6.313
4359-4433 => 6.544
